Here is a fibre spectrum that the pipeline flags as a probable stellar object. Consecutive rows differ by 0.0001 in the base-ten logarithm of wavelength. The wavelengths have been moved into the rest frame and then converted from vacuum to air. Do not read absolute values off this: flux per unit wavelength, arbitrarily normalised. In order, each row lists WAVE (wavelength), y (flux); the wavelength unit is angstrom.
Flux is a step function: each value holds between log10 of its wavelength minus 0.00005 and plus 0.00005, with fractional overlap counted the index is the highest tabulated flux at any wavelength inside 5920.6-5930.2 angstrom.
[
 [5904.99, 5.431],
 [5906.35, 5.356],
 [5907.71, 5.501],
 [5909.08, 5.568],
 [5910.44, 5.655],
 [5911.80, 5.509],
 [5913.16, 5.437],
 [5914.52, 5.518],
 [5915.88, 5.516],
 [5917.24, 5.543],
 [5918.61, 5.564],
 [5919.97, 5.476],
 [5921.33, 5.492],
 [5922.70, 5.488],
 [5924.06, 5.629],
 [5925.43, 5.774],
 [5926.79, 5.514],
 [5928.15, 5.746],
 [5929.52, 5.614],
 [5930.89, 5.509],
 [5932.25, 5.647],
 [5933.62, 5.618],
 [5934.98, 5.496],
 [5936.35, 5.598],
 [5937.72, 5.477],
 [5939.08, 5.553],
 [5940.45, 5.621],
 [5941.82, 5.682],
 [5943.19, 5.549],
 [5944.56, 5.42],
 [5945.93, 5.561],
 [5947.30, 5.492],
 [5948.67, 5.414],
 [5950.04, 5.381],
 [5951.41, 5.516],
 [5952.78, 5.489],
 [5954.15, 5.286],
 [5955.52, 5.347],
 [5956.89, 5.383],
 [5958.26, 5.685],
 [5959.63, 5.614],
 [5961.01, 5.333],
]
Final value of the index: 5.774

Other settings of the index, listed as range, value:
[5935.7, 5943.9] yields 5.682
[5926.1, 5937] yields 5.746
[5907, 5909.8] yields 5.568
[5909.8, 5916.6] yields 5.655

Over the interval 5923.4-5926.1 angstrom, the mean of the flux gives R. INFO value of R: 5.69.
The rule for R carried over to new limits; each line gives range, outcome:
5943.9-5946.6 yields 5.49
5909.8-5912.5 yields 5.58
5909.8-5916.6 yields 5.53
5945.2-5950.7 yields 5.46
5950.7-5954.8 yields 5.43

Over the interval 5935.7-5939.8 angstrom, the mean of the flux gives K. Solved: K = 5.55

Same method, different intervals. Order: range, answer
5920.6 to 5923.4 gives 5.49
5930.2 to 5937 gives 5.57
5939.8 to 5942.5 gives 5.65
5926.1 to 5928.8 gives 5.65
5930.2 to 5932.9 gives 5.58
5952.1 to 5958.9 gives 5.44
